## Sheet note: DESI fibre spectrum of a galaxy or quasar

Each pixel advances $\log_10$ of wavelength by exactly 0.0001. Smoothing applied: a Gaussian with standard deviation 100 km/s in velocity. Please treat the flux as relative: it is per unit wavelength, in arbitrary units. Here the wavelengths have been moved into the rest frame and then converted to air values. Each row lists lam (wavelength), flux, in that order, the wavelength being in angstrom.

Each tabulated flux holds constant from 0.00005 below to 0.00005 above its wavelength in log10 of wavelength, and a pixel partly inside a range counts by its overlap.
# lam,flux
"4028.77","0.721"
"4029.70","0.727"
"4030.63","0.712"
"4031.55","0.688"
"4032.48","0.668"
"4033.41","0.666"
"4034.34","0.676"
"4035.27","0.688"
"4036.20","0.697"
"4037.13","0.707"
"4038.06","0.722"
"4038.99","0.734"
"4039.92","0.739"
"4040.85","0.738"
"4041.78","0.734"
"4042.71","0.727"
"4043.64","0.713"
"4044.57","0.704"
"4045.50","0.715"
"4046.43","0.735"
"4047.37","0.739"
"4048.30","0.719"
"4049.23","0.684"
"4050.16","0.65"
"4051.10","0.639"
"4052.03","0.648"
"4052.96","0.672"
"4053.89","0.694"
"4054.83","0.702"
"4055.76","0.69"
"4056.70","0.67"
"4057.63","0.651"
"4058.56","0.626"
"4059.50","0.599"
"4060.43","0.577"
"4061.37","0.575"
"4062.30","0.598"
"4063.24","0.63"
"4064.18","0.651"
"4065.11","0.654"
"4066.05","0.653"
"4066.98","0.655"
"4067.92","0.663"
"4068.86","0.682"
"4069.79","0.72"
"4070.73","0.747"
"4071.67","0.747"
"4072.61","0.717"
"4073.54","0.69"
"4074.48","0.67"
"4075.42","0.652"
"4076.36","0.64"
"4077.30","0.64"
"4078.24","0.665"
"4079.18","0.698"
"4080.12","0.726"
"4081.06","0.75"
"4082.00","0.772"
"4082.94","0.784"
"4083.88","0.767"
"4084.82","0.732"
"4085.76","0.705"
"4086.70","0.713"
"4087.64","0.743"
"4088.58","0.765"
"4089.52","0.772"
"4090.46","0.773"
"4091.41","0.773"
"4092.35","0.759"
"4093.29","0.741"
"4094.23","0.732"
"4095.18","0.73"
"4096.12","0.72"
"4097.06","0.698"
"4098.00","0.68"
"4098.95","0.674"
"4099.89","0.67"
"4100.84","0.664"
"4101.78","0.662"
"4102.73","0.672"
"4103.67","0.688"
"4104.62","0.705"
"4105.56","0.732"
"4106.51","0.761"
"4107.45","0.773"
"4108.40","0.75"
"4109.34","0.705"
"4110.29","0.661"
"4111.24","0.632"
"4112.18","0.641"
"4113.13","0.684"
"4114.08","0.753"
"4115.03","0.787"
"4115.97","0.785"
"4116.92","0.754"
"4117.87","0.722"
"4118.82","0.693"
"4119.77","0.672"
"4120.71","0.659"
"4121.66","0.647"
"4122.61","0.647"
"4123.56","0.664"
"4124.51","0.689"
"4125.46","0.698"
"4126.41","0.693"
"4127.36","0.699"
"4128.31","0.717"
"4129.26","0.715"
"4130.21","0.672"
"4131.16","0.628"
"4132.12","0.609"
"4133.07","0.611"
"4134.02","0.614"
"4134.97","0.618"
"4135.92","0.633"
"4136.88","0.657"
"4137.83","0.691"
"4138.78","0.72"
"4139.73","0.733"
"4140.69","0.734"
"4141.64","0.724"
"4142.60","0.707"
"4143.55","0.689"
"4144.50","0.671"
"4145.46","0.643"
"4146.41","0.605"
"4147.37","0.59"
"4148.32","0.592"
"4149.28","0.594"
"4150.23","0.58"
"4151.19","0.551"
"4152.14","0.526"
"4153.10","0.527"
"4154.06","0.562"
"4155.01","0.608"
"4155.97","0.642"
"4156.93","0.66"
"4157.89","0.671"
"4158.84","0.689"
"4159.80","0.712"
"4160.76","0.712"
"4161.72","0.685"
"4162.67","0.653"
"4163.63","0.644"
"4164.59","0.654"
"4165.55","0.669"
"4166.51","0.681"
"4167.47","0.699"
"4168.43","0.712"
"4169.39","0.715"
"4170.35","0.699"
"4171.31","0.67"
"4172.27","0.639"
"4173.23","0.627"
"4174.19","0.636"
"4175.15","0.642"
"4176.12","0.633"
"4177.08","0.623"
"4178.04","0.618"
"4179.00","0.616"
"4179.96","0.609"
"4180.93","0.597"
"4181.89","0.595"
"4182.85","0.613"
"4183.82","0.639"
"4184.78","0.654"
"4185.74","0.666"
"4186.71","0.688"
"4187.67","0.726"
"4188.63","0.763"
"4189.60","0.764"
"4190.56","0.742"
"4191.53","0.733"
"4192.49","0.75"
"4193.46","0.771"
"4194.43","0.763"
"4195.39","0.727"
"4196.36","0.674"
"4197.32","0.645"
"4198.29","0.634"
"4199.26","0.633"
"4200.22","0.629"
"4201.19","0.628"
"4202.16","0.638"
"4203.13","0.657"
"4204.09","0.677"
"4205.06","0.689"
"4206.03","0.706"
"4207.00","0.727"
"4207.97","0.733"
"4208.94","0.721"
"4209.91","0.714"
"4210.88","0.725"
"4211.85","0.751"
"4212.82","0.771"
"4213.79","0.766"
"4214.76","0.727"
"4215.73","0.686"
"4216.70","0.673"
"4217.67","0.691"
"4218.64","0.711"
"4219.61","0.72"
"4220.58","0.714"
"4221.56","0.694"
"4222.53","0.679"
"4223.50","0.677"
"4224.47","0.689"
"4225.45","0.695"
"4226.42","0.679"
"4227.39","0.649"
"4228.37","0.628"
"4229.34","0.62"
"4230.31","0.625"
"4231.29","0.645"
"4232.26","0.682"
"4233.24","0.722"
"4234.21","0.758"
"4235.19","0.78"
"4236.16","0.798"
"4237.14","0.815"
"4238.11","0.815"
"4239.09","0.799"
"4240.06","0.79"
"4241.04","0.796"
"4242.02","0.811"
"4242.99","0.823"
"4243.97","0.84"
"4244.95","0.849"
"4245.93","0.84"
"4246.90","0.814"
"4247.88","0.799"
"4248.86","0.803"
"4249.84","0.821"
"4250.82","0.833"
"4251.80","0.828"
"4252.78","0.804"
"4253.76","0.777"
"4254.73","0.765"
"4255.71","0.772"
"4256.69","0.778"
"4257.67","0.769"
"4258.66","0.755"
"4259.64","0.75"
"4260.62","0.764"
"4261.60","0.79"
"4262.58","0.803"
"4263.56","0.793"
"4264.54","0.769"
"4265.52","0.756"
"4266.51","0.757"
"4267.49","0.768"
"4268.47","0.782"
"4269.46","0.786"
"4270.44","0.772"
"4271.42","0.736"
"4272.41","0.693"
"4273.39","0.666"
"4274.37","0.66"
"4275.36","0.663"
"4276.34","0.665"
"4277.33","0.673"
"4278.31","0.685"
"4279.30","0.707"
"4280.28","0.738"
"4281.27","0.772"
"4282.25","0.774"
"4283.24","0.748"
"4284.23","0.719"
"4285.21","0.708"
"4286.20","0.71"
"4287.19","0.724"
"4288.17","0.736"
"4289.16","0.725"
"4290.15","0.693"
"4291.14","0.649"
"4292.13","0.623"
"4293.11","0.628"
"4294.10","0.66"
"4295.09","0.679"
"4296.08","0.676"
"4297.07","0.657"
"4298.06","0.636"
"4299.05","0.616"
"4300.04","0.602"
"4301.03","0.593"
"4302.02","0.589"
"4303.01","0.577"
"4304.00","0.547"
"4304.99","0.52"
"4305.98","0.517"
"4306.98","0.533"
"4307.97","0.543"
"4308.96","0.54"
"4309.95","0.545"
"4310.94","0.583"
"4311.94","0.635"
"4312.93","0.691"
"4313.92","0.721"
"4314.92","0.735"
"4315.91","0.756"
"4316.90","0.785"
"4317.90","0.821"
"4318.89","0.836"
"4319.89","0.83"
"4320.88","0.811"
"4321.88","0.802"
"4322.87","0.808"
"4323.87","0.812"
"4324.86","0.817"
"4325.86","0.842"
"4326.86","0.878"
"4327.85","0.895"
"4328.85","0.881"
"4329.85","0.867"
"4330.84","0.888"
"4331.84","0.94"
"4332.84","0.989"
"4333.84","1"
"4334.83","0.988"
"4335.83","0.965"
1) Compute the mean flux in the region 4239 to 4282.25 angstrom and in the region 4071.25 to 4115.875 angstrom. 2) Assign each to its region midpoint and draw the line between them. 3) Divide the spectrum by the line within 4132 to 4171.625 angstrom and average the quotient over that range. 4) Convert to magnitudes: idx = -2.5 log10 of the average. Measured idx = 0.13 mag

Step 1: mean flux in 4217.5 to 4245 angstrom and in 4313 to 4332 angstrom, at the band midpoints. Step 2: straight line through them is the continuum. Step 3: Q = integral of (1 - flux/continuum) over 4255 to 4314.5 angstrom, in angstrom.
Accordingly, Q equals 7.4 angstrom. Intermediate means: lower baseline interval 0.73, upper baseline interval 0.823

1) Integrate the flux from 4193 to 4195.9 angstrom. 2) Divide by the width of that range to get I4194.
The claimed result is 0.752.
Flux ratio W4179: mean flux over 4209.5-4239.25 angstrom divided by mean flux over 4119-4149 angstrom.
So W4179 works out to 1.07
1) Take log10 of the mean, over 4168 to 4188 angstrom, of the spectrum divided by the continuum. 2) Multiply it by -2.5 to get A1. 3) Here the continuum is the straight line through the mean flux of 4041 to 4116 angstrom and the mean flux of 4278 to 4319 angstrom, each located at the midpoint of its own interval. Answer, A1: 0.06 mag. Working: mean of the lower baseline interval 0.698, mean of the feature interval 0.648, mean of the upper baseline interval 0.663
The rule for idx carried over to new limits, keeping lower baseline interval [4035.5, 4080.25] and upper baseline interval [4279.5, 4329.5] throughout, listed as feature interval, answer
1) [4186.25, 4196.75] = -0.07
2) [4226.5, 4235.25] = 0.03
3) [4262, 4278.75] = -0.05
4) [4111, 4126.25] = -0.02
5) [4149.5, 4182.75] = 0.08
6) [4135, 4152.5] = 0.07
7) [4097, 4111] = -0.02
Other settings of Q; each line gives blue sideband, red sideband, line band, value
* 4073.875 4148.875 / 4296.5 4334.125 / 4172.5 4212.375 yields 1.7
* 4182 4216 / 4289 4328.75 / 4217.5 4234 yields 0.4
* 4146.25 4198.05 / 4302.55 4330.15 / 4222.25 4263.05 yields -4.4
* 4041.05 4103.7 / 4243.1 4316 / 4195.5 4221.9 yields 0.3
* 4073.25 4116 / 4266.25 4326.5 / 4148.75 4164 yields 1.8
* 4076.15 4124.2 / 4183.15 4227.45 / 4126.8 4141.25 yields 0.8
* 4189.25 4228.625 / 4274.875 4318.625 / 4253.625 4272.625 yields -2.6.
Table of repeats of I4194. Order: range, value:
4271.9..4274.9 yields 0.672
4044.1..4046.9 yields 0.718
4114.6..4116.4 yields 0.789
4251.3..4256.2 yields 0.79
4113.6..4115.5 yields 0.769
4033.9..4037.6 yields 0.692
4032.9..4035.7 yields 0.676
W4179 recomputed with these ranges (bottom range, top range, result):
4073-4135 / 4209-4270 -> 1.07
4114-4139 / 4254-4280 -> 1.09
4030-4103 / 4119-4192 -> 0.95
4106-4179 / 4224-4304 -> 1.09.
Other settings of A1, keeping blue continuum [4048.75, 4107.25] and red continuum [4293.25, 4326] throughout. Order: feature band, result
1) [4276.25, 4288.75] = -0.071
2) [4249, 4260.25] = -0.161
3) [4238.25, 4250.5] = -0.198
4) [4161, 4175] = 0.024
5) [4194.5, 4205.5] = 0.034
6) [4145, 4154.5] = 0.189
